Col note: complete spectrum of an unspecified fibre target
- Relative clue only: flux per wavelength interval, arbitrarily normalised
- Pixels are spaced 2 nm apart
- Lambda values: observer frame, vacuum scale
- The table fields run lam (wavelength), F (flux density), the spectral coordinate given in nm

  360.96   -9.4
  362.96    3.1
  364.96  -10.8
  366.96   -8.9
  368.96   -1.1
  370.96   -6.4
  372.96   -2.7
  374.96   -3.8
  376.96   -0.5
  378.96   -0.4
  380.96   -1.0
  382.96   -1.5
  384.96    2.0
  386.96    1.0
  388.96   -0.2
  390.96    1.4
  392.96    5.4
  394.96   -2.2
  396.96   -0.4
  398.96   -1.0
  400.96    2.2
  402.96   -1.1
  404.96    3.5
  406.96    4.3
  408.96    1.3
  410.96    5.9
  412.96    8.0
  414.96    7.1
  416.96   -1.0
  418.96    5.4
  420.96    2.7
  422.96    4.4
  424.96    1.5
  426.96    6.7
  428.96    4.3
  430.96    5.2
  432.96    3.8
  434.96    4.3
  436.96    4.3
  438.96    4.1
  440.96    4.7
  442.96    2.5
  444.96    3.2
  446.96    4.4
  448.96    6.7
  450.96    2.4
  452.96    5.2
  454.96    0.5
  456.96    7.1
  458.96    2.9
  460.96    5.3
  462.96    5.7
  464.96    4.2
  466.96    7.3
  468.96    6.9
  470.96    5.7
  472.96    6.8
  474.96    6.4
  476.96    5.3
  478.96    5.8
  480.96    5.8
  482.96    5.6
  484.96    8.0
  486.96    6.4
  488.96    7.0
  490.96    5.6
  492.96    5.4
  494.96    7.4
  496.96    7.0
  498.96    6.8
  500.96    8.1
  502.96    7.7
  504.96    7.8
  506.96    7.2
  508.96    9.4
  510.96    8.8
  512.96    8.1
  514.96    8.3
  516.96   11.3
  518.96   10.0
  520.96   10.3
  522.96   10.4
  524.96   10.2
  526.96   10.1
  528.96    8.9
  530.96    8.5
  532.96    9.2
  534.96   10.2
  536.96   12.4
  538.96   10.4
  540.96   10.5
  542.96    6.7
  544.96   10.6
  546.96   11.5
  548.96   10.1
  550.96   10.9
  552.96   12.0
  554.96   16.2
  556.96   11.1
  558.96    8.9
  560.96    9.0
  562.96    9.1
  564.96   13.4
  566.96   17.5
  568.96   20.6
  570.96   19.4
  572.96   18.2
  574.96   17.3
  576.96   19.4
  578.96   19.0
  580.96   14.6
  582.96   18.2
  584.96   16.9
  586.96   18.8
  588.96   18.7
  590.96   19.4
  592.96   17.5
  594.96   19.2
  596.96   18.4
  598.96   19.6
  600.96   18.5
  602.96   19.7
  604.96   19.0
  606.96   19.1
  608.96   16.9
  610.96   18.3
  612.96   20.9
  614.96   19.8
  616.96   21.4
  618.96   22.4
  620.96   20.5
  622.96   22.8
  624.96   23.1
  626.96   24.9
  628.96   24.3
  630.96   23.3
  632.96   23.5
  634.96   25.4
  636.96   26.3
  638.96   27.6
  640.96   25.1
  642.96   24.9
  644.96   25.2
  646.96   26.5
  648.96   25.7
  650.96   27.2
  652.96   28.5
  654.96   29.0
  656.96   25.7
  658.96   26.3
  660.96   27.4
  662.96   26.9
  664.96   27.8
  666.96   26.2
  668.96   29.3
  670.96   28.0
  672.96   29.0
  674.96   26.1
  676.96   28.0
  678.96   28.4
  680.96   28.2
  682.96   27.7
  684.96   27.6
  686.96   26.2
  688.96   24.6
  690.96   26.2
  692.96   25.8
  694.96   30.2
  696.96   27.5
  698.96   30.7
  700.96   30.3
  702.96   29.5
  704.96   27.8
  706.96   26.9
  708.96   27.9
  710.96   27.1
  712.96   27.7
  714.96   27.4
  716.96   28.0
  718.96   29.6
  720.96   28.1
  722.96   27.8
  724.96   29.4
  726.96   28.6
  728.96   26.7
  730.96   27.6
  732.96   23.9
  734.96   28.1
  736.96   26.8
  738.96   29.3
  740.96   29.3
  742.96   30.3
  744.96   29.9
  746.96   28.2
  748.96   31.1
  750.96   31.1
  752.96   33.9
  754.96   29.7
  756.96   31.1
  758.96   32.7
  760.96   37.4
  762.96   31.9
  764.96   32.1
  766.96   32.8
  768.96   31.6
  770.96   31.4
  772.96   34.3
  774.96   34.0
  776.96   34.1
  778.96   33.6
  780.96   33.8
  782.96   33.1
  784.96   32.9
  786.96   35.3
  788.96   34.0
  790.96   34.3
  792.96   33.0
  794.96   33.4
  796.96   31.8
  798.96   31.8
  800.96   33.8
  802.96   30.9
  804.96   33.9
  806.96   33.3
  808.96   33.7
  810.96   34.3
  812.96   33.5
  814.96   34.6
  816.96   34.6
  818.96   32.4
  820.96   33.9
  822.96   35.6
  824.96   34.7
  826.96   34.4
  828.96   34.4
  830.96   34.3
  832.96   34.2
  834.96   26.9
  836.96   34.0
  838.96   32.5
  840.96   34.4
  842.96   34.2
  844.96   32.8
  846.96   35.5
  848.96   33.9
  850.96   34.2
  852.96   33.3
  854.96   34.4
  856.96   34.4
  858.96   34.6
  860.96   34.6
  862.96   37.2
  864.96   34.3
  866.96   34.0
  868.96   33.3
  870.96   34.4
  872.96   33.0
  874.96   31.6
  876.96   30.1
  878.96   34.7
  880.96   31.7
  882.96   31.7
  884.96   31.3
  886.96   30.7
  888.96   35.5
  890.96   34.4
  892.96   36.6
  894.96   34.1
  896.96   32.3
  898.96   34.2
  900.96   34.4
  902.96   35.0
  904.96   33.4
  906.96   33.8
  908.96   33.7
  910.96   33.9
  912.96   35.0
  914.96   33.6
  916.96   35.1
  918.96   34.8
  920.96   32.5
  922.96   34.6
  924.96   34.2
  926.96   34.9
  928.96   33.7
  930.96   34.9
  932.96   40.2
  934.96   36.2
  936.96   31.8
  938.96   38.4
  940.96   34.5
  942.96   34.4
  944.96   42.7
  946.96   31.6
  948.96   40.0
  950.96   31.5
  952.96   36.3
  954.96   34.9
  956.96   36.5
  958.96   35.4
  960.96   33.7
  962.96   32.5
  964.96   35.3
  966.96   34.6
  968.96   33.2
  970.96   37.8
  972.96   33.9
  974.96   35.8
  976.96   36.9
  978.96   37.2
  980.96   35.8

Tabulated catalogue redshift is 0.42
